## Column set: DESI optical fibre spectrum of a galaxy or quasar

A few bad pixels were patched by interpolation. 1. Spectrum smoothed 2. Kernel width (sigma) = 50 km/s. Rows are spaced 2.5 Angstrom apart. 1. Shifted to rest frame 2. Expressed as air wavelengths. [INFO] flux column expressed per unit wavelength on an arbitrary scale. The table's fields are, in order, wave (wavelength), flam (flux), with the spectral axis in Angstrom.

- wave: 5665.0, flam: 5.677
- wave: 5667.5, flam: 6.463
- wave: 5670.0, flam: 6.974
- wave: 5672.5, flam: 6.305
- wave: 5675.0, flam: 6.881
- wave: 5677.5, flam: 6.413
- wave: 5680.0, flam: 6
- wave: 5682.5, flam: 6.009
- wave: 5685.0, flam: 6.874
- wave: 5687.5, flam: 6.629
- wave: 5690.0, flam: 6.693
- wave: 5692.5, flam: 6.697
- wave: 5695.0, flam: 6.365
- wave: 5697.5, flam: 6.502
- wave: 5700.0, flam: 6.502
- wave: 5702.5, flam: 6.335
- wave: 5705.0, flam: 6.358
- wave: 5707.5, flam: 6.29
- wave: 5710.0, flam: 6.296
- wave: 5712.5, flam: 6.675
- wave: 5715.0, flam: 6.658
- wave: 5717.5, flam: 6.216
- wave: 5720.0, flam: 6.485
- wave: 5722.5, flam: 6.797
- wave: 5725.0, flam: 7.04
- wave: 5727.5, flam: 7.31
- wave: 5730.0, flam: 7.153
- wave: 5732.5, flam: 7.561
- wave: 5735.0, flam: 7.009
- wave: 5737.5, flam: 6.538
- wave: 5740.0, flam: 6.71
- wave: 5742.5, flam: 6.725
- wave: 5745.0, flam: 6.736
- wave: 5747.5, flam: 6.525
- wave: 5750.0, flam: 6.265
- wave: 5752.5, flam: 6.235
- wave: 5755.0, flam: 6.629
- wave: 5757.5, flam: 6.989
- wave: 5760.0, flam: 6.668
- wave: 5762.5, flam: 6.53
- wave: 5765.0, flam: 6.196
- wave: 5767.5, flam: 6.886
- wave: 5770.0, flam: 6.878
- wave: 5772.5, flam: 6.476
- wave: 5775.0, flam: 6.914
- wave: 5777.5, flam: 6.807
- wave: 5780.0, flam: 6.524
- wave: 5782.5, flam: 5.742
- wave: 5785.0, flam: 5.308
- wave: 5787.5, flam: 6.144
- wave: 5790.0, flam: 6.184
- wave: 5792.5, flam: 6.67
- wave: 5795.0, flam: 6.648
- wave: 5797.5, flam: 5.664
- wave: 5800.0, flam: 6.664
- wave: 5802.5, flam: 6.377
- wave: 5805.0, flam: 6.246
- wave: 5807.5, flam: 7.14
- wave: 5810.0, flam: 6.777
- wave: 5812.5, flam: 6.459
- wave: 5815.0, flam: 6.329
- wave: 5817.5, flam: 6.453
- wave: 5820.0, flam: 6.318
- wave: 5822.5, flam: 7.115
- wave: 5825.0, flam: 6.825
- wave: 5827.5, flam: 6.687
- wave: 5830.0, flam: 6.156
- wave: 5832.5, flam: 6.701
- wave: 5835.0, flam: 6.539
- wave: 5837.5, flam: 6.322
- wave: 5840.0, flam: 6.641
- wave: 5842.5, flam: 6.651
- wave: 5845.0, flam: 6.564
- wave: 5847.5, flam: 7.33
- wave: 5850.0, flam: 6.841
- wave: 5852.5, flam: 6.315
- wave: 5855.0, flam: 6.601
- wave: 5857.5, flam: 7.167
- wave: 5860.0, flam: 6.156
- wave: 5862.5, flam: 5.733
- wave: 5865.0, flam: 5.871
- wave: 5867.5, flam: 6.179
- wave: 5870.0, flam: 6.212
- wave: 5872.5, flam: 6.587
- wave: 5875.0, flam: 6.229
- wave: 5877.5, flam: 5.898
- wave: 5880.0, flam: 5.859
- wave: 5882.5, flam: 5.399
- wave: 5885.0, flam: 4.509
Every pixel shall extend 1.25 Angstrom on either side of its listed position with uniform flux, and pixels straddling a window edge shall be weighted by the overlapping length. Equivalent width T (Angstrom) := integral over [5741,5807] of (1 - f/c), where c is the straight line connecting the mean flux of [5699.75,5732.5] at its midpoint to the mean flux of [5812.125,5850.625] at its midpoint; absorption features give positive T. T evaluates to 1.8 Angstrom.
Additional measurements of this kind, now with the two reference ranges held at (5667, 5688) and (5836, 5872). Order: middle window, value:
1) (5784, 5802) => 0.8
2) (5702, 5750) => -1.5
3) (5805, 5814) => -0.3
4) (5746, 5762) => -0.2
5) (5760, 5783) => -0.3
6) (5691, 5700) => 0.0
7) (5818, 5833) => -0.3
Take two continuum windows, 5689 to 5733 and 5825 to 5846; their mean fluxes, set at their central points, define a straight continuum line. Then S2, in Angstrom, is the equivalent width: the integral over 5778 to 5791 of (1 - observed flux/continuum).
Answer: 1.12 Angstrom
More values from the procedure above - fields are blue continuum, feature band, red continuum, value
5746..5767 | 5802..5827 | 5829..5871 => -0.5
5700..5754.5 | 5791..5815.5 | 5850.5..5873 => -0.1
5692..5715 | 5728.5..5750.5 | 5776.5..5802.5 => -1.6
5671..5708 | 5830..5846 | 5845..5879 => -0.3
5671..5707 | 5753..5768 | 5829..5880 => -0.4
